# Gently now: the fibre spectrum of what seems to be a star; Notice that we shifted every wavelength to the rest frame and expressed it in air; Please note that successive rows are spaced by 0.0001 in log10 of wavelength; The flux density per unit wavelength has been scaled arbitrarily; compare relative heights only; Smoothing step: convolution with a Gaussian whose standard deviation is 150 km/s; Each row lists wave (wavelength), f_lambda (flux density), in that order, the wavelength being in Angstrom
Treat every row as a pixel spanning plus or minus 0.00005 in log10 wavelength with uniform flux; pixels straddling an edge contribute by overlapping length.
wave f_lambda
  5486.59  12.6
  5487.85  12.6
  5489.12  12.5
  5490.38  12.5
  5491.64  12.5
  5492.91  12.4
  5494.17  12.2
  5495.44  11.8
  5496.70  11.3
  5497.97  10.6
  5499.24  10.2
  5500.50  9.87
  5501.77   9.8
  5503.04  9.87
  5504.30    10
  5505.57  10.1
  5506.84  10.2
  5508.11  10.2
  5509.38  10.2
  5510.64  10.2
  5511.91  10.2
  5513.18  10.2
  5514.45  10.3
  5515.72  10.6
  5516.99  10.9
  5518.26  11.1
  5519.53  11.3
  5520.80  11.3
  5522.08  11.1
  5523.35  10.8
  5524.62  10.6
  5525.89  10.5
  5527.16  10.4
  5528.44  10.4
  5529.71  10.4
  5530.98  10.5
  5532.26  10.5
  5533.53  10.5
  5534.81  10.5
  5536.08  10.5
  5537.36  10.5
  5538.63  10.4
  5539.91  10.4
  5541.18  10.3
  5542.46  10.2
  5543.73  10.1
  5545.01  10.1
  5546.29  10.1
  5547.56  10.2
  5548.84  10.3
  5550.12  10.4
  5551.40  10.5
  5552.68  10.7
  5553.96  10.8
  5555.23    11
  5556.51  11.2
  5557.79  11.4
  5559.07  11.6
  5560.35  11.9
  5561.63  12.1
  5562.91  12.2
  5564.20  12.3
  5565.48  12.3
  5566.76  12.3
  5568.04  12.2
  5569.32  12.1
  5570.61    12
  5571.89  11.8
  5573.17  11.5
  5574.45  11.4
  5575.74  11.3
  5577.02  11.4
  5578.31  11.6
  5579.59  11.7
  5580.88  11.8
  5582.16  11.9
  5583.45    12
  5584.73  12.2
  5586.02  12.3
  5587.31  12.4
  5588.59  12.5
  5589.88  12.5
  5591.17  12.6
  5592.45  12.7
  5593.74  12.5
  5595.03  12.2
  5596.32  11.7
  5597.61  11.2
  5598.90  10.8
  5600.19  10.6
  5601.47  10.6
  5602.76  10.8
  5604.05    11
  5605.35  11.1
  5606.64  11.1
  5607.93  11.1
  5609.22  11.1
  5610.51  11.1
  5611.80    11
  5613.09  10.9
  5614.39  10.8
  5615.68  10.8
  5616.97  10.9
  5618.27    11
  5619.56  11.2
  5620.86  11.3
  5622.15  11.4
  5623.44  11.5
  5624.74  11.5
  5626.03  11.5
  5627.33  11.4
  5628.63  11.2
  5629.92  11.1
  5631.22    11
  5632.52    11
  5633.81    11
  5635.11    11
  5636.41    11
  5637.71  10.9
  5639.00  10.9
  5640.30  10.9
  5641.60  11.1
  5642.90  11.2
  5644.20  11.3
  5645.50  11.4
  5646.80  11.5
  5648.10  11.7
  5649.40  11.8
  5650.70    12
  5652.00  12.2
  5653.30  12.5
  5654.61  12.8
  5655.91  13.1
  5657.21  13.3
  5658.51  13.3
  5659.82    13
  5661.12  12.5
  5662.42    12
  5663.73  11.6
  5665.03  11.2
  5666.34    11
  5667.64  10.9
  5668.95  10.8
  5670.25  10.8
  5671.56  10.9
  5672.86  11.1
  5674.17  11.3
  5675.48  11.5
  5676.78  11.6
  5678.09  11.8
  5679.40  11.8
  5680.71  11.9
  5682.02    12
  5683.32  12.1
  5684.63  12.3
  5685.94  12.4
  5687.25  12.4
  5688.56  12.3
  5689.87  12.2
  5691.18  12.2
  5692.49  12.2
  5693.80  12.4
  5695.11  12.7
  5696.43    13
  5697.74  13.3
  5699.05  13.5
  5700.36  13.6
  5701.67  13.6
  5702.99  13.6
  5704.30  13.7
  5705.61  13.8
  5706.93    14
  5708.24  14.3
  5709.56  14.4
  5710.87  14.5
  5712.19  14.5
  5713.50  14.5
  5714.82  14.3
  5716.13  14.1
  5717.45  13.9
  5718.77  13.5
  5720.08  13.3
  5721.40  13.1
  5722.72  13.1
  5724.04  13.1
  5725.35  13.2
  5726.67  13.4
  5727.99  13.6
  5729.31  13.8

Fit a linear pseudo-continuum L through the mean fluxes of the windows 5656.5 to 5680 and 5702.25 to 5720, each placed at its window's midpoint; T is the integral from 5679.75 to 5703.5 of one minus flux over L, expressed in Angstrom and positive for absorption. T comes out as 0.6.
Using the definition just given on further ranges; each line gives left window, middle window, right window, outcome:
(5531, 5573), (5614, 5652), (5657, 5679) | 0.8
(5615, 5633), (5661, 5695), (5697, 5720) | 3.2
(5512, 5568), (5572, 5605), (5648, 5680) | -1.4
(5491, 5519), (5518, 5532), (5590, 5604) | 0.2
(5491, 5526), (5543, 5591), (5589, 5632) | -2.0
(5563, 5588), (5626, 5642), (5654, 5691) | 1.2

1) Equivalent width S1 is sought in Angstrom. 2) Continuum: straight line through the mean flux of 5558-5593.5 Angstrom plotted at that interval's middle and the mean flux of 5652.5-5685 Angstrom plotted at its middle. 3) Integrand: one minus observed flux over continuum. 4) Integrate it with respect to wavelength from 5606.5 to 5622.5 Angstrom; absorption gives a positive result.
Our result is 1.2 Angstrom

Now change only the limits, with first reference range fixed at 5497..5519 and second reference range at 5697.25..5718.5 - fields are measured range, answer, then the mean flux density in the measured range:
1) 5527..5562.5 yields 1.02 Angstrom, 10.7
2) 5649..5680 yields 3.05 Angstrom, 11.9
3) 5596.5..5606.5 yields 0.91 Angstrom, 10.9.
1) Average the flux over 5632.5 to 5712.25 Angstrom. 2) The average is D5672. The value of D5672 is 12.2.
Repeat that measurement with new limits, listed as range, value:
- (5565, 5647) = 11.5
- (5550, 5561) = 11.1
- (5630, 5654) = 11.3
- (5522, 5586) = 11.1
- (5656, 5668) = 12.2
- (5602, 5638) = 11.1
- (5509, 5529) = 10.6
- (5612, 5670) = 11.5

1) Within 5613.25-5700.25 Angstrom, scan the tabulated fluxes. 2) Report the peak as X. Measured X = 13.5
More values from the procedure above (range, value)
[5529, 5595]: 12.7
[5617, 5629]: 11.5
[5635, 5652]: 12.2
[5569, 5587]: 12.3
